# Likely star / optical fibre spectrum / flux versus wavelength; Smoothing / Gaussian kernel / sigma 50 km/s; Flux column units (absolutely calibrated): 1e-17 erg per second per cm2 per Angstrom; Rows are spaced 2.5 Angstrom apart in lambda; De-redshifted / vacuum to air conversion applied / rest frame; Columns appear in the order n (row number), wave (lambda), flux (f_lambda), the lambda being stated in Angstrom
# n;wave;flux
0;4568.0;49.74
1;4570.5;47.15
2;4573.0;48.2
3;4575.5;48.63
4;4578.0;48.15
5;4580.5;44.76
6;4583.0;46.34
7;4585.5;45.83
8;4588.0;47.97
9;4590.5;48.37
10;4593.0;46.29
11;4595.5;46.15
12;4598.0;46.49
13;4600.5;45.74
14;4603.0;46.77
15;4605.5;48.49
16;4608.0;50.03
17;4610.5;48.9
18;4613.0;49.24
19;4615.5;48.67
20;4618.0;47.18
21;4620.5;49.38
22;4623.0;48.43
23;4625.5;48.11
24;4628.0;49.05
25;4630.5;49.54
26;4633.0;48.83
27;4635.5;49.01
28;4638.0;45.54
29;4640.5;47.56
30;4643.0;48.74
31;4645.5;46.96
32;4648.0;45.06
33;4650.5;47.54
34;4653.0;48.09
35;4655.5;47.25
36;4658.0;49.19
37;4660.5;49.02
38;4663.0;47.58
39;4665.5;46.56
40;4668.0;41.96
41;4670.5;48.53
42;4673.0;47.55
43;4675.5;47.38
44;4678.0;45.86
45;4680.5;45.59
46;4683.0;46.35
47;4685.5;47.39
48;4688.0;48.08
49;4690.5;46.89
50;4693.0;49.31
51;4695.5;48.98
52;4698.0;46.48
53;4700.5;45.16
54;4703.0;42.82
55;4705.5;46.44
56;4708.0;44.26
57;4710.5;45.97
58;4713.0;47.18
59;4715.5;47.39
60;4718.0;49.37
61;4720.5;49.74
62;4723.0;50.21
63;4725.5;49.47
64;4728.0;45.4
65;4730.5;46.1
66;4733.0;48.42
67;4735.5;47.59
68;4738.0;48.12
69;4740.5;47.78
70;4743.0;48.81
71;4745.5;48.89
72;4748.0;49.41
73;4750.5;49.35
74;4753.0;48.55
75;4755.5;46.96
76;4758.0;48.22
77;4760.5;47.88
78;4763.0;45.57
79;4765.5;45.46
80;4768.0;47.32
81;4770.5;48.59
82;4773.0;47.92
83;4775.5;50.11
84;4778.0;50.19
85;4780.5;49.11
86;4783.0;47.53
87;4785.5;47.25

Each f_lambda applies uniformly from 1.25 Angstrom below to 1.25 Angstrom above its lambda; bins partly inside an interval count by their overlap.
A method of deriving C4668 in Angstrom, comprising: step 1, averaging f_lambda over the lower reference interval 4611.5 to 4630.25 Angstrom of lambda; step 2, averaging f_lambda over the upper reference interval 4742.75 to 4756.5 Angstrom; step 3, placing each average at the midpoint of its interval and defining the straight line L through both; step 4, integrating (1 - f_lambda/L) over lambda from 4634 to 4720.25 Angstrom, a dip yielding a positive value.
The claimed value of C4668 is 2.9 Angstrom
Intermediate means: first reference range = 48.6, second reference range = 48.7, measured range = 47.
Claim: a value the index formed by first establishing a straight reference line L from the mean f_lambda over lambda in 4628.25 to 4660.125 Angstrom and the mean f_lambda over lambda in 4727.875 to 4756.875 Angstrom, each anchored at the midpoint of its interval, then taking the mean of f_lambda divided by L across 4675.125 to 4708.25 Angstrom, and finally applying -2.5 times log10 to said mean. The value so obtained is 0.03 mag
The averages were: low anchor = 47.8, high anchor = 48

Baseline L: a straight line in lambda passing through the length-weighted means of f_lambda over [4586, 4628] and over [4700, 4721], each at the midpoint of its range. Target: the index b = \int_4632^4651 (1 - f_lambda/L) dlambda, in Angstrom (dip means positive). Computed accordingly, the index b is 0.0 Angstrom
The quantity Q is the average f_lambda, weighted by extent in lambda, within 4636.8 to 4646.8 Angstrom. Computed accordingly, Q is 47.2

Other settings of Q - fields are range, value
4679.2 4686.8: 46.5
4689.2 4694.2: 48.1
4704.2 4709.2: 45.3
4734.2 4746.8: 48.2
